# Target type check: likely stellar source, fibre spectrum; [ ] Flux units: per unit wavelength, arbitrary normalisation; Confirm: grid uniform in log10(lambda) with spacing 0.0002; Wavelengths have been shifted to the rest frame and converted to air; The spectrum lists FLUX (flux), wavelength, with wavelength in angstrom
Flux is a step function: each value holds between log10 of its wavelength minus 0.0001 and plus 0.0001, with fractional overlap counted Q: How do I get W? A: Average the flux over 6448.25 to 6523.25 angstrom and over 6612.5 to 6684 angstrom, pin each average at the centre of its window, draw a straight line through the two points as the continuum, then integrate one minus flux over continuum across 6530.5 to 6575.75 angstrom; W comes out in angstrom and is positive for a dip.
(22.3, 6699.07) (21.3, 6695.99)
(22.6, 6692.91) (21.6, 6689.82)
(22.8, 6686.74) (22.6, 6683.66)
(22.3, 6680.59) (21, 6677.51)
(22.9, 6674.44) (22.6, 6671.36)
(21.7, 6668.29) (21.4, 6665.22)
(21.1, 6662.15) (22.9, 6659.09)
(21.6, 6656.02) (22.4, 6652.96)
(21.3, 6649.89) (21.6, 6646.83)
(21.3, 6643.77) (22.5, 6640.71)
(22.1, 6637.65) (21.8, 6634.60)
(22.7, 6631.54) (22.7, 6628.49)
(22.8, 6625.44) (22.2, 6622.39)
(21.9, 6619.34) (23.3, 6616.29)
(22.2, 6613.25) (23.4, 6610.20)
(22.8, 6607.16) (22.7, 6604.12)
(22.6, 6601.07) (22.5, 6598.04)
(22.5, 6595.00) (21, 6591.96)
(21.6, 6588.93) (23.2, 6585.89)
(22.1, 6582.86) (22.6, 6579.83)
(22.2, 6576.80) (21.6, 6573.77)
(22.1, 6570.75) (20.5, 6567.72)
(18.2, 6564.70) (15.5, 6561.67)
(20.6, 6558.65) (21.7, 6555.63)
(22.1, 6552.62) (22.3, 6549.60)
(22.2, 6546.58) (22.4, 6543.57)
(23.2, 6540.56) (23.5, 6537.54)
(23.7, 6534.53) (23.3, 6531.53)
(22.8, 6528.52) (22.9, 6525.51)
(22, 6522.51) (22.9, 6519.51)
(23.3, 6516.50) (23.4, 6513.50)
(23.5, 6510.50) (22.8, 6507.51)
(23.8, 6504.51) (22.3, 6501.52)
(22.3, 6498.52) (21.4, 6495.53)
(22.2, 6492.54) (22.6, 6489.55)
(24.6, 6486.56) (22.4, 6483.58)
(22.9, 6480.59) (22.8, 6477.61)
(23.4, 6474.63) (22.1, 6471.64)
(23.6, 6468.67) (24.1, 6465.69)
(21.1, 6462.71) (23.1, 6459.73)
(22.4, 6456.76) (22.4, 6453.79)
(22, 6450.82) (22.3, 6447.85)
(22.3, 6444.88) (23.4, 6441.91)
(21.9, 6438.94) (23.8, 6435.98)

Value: 2.0 angstrom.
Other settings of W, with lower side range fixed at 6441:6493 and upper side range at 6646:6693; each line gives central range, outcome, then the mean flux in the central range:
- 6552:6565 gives 1.65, 19.6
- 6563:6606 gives 1.02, 21.8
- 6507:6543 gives -0.88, 23.1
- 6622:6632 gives -0.21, 22.6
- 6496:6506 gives -0.01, 22.7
